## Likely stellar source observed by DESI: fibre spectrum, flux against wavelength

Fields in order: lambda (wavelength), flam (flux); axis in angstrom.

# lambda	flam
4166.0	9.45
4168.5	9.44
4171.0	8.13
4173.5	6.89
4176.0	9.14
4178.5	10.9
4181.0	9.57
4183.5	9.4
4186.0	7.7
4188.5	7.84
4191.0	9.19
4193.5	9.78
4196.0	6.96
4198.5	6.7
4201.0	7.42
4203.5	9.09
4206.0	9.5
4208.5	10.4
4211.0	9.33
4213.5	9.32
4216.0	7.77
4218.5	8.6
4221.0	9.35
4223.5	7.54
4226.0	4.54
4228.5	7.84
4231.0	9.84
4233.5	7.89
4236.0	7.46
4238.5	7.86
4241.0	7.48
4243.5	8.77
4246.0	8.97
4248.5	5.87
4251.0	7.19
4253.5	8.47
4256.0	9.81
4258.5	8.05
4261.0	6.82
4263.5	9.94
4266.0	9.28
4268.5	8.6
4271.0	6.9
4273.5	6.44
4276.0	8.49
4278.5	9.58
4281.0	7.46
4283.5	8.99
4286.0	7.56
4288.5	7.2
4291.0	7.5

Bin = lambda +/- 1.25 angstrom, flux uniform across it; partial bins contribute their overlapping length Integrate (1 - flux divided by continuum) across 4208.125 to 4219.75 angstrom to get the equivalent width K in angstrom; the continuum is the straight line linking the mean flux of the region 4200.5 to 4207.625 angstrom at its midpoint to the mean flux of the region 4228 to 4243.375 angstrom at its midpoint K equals -0.4 angstrom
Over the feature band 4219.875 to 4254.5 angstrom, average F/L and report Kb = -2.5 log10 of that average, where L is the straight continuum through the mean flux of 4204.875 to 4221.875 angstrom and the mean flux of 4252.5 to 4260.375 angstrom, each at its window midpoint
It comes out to 0.14 mag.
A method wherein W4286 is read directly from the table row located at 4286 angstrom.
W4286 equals 7.56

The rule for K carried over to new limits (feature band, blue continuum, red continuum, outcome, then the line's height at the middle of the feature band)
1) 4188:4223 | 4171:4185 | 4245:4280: 0.4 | 8.77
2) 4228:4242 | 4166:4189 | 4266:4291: 0.4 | 8.34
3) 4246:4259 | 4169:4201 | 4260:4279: 0.5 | 8.28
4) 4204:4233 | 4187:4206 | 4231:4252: -1.9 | 8.03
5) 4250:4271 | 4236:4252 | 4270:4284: -1.7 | 7.81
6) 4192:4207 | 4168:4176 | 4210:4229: -0.3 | 8.09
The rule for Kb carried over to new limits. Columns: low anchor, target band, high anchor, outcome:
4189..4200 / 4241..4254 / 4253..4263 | 0.08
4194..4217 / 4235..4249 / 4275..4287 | 0.09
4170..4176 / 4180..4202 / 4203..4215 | 0.05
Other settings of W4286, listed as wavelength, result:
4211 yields 9.33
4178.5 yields 10.9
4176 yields 9.14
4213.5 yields 9.32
